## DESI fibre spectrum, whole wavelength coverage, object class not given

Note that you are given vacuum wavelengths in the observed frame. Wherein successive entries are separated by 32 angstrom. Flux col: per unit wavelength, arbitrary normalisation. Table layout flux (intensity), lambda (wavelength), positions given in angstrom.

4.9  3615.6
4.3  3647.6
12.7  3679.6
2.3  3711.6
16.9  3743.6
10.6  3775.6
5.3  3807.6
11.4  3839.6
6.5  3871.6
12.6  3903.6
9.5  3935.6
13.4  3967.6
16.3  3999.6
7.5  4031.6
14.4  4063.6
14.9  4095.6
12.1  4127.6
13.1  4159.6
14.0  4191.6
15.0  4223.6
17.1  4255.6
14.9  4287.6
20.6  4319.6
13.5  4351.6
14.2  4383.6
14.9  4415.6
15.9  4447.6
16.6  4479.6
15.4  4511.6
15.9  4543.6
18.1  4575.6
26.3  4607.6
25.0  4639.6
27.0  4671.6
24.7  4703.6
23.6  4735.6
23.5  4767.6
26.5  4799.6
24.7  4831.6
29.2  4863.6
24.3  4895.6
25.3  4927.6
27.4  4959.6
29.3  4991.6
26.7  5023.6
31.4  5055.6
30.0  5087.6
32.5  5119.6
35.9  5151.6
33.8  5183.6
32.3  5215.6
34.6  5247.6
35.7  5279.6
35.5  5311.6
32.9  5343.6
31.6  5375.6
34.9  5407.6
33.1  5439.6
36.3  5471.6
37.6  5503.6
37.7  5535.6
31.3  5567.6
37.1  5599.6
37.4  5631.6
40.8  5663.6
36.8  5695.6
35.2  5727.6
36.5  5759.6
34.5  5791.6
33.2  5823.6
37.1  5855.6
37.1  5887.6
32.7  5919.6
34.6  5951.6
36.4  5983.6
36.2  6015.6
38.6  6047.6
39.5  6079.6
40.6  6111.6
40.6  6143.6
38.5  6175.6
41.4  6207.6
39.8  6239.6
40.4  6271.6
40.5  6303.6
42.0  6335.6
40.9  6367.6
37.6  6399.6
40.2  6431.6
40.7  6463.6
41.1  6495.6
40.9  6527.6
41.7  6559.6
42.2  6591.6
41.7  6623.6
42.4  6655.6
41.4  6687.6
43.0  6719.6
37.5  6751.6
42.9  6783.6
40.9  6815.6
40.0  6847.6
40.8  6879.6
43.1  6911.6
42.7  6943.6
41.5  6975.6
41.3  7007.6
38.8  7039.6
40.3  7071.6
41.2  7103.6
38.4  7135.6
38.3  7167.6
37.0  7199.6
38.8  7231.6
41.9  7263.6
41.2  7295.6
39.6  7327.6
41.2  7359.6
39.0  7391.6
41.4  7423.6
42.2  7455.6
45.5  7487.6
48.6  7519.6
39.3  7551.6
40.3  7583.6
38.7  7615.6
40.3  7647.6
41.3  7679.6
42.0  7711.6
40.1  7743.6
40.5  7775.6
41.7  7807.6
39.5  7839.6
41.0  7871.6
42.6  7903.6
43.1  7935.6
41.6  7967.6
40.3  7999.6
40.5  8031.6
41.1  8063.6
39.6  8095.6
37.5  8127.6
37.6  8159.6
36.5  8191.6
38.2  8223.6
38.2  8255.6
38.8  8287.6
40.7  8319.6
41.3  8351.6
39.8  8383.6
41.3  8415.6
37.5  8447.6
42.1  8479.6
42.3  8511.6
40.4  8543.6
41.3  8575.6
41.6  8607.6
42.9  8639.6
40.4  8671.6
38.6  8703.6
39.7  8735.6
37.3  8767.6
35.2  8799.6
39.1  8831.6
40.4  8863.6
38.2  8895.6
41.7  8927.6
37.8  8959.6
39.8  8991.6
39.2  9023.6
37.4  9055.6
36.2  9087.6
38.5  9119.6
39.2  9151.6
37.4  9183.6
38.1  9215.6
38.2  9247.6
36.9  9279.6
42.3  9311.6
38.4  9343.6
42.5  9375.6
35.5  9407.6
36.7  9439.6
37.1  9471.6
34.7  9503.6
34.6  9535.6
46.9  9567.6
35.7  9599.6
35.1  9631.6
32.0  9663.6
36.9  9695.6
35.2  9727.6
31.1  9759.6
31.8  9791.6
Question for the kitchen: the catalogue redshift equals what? 0.144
